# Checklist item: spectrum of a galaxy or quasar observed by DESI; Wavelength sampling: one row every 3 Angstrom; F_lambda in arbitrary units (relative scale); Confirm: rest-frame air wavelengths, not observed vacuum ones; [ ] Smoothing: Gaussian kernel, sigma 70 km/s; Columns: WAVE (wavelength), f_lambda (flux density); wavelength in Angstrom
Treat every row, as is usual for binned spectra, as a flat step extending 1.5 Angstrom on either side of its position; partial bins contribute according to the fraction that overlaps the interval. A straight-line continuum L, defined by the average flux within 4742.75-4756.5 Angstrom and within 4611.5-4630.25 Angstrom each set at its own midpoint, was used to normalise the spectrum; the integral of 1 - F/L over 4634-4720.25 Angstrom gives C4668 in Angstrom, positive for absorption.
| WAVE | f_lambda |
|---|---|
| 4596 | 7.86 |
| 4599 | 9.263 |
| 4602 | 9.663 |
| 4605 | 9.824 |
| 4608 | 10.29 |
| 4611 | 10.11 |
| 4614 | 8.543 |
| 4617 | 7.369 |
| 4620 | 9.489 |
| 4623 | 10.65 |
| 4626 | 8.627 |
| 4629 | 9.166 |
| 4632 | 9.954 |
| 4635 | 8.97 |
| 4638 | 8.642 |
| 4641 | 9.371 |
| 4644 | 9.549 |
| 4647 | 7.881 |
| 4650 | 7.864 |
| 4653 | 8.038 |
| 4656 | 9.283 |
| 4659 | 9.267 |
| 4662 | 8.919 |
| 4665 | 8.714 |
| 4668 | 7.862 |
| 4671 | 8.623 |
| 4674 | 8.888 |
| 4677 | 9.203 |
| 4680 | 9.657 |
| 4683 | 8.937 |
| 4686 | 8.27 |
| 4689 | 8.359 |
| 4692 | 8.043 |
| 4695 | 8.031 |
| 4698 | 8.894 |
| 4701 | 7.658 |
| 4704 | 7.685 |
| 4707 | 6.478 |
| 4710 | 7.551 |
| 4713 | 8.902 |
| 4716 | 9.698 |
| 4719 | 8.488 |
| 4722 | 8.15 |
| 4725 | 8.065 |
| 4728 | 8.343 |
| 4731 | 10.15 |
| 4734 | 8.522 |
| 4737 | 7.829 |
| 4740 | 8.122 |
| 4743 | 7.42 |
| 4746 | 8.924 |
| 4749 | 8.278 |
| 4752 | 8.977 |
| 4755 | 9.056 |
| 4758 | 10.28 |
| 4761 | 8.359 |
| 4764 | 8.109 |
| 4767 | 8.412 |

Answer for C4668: 3.10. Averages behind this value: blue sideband 9.03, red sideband 8.63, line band 8.54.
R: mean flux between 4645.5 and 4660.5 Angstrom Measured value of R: 8.47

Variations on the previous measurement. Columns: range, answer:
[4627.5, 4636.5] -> 9.36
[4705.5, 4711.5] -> 7.01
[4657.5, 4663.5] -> 9.09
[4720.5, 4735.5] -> 8.65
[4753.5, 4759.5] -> 9.67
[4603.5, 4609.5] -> 10.1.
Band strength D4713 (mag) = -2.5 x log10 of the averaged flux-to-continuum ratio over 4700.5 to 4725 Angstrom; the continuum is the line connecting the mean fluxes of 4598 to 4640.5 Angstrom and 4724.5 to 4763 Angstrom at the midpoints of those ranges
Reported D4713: 0.093 mag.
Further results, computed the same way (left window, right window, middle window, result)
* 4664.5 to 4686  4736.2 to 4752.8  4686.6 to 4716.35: 0.07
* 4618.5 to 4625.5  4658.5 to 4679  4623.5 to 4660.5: 0.06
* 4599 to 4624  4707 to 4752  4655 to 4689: 0.01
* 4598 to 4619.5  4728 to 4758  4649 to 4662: 0.05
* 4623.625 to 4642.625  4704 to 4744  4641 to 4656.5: 0.06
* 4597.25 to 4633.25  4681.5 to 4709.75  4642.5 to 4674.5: 0.00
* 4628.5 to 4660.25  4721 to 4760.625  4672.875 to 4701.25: 0.02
